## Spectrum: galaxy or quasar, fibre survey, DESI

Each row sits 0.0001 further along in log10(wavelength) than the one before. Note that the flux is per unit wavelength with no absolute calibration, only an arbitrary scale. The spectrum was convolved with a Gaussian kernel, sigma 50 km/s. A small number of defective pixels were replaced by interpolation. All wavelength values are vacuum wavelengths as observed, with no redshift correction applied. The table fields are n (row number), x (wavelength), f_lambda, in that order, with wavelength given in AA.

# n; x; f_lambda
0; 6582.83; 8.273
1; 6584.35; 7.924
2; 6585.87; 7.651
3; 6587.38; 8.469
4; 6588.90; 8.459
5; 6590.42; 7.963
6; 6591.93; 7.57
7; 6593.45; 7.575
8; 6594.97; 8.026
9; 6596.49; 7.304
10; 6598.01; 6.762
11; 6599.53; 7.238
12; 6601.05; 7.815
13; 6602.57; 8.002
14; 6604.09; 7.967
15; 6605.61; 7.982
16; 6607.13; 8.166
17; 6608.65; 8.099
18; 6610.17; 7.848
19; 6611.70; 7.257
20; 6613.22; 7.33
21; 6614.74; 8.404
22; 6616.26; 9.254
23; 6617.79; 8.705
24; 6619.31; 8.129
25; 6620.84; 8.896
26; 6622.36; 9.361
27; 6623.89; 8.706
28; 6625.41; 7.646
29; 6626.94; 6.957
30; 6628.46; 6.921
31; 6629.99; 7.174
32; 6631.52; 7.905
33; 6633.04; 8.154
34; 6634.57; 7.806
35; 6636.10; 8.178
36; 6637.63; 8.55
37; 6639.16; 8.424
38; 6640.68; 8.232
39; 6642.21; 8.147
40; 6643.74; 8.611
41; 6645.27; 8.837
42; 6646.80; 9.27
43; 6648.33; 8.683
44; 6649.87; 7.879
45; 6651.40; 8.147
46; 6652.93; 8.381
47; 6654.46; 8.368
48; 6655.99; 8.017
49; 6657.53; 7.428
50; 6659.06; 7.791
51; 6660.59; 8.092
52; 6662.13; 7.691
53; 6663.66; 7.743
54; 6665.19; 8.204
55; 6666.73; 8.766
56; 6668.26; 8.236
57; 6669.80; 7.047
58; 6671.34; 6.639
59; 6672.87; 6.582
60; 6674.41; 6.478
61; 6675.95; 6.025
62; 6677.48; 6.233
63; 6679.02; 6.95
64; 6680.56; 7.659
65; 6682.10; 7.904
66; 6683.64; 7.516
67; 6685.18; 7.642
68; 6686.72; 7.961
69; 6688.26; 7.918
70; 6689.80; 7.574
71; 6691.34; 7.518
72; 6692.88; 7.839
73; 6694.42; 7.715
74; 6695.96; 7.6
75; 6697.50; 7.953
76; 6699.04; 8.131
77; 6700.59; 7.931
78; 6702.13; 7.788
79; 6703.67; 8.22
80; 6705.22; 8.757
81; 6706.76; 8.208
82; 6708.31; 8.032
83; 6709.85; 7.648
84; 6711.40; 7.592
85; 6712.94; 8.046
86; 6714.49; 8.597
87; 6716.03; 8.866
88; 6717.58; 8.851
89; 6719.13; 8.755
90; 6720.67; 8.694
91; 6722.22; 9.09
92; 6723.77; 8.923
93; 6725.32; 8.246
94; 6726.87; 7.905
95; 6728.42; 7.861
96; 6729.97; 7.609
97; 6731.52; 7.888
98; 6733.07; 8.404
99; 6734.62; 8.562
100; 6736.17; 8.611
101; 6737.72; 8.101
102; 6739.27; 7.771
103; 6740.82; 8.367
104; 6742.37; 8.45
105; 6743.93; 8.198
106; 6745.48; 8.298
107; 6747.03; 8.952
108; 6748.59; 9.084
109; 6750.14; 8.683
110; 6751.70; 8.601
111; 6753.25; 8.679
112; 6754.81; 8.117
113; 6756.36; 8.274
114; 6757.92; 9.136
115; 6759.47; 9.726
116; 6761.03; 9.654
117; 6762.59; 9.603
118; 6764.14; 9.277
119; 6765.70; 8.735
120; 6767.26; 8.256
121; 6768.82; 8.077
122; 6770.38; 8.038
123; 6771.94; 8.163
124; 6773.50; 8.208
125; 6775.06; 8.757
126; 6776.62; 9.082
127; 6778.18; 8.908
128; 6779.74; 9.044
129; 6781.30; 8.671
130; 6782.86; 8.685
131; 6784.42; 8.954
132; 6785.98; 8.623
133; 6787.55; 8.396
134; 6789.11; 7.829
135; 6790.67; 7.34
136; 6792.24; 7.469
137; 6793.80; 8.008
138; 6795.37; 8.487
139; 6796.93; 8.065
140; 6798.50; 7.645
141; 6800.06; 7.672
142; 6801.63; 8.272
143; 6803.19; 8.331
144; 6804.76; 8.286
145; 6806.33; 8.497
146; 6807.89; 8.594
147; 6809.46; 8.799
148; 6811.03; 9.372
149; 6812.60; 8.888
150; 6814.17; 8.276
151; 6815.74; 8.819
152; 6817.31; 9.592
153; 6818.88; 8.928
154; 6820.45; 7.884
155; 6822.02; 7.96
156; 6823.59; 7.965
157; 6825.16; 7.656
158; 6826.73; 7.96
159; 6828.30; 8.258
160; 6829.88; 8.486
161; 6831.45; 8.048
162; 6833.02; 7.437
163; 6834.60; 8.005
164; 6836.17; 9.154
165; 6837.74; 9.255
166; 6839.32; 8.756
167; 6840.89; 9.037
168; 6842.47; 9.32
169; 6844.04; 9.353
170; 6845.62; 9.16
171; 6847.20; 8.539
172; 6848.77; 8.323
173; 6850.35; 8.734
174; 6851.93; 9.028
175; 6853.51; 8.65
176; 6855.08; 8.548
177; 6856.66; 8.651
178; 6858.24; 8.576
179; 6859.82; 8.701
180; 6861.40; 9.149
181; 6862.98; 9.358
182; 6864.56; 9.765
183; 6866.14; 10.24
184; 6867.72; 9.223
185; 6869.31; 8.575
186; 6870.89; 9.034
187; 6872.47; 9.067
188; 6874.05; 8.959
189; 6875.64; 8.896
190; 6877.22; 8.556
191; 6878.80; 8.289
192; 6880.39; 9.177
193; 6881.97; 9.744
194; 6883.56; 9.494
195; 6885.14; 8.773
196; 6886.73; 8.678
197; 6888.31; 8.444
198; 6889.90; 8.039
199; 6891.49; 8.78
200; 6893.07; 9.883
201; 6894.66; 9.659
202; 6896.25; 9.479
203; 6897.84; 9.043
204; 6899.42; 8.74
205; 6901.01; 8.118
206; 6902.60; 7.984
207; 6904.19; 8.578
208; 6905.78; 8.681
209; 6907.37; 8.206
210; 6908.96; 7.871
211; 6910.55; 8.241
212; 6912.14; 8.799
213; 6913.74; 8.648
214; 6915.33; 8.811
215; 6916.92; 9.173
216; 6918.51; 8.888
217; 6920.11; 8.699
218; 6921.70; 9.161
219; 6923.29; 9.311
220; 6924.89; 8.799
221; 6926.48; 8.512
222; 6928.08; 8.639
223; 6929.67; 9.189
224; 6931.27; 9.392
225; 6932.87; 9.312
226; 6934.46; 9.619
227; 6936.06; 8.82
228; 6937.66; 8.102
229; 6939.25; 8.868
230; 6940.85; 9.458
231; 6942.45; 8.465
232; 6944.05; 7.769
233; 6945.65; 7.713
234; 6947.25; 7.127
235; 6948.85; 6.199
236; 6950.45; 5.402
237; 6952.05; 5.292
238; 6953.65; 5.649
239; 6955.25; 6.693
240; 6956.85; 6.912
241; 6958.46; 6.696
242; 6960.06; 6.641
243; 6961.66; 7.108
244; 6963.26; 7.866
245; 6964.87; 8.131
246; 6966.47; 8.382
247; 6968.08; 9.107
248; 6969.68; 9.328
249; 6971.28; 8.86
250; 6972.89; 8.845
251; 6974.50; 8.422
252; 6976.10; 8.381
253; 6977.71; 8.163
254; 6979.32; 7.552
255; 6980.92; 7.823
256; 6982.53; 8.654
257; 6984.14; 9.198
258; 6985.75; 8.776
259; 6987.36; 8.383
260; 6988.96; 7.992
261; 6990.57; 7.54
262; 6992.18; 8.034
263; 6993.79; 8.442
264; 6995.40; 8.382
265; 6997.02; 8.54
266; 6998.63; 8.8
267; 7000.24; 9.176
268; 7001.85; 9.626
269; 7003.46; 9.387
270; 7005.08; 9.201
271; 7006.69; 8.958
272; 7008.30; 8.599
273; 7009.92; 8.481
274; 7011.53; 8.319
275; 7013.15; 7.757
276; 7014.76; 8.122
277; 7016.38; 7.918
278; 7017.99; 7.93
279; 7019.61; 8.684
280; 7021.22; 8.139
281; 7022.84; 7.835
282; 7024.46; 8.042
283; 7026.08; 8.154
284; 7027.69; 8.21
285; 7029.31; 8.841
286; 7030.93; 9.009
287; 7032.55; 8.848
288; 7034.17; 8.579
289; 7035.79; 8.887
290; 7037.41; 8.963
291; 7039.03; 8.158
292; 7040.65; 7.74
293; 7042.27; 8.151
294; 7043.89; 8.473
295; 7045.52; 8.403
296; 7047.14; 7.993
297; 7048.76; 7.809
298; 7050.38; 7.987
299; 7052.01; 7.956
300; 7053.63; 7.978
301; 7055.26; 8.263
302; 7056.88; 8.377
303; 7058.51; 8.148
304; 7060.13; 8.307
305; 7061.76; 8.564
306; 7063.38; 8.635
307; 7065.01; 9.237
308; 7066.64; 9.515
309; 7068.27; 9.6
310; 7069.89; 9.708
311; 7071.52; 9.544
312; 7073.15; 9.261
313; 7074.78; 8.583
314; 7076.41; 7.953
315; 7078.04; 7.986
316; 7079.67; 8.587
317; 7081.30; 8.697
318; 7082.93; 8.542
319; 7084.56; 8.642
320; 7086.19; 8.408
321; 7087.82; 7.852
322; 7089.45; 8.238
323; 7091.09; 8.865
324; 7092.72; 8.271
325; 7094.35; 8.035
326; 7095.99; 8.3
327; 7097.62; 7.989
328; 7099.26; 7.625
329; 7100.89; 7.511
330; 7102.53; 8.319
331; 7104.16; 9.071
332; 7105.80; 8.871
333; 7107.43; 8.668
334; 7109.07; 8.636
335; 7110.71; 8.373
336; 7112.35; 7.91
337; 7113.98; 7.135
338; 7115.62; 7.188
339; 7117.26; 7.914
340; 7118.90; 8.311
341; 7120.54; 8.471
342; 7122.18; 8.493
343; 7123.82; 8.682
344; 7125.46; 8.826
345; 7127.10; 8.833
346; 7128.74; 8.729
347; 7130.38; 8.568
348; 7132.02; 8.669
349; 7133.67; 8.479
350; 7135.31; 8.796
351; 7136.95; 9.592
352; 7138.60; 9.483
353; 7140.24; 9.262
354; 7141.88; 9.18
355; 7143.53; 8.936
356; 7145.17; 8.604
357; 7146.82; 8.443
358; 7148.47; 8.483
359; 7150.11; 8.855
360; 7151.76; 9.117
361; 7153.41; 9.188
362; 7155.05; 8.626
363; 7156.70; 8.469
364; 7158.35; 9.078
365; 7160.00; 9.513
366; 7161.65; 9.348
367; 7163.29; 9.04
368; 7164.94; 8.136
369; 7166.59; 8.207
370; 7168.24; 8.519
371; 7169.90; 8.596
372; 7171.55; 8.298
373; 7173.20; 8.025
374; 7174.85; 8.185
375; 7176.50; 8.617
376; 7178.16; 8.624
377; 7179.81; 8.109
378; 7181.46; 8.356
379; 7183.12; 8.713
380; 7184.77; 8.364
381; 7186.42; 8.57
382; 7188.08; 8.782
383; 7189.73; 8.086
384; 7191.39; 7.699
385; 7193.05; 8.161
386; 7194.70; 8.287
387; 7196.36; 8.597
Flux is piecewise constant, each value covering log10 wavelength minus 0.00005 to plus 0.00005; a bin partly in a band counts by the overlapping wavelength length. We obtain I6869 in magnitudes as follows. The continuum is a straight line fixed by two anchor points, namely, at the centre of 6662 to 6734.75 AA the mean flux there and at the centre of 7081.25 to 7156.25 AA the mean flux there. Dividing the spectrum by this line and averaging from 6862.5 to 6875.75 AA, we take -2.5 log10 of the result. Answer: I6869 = -0.139 mag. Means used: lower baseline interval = 7.87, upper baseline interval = 8.51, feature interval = 9.25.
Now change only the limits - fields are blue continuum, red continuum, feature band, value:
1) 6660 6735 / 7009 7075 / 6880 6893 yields -0.094 mag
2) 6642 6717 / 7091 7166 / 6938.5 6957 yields 0.163 mag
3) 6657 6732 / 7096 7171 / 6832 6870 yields -0.100 mag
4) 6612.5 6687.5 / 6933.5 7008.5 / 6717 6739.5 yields -0.054 mag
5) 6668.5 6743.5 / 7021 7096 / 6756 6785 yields -0.105 mag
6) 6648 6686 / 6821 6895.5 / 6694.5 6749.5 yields -0.046 mag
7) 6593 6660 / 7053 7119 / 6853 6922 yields -0.075 mag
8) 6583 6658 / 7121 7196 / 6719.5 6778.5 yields -0.046 mag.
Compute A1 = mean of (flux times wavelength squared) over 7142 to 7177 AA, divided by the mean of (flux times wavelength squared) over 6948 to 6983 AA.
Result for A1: 1.22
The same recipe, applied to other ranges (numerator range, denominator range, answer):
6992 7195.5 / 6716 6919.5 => 1.07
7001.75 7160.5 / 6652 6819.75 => 1.15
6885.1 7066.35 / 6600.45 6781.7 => 1.11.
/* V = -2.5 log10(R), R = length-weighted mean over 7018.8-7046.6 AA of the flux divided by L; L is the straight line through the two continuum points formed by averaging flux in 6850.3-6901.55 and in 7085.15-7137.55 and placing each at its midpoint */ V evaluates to 0.02 mag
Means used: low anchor 8.98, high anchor 8.36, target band 8.41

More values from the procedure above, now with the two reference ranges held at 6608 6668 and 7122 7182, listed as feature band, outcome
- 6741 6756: -0.03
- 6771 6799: 0.00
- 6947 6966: 0.27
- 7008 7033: 0.04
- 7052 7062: 0.05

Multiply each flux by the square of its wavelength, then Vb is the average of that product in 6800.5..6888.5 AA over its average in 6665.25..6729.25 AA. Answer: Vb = 1.16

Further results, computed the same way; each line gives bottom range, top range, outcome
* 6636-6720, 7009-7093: 1.19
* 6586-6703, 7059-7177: 1.25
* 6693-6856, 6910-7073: 1.05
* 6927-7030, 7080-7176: 1.09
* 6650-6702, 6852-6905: 1.24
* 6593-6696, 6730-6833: 1.12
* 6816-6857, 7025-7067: 1.04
